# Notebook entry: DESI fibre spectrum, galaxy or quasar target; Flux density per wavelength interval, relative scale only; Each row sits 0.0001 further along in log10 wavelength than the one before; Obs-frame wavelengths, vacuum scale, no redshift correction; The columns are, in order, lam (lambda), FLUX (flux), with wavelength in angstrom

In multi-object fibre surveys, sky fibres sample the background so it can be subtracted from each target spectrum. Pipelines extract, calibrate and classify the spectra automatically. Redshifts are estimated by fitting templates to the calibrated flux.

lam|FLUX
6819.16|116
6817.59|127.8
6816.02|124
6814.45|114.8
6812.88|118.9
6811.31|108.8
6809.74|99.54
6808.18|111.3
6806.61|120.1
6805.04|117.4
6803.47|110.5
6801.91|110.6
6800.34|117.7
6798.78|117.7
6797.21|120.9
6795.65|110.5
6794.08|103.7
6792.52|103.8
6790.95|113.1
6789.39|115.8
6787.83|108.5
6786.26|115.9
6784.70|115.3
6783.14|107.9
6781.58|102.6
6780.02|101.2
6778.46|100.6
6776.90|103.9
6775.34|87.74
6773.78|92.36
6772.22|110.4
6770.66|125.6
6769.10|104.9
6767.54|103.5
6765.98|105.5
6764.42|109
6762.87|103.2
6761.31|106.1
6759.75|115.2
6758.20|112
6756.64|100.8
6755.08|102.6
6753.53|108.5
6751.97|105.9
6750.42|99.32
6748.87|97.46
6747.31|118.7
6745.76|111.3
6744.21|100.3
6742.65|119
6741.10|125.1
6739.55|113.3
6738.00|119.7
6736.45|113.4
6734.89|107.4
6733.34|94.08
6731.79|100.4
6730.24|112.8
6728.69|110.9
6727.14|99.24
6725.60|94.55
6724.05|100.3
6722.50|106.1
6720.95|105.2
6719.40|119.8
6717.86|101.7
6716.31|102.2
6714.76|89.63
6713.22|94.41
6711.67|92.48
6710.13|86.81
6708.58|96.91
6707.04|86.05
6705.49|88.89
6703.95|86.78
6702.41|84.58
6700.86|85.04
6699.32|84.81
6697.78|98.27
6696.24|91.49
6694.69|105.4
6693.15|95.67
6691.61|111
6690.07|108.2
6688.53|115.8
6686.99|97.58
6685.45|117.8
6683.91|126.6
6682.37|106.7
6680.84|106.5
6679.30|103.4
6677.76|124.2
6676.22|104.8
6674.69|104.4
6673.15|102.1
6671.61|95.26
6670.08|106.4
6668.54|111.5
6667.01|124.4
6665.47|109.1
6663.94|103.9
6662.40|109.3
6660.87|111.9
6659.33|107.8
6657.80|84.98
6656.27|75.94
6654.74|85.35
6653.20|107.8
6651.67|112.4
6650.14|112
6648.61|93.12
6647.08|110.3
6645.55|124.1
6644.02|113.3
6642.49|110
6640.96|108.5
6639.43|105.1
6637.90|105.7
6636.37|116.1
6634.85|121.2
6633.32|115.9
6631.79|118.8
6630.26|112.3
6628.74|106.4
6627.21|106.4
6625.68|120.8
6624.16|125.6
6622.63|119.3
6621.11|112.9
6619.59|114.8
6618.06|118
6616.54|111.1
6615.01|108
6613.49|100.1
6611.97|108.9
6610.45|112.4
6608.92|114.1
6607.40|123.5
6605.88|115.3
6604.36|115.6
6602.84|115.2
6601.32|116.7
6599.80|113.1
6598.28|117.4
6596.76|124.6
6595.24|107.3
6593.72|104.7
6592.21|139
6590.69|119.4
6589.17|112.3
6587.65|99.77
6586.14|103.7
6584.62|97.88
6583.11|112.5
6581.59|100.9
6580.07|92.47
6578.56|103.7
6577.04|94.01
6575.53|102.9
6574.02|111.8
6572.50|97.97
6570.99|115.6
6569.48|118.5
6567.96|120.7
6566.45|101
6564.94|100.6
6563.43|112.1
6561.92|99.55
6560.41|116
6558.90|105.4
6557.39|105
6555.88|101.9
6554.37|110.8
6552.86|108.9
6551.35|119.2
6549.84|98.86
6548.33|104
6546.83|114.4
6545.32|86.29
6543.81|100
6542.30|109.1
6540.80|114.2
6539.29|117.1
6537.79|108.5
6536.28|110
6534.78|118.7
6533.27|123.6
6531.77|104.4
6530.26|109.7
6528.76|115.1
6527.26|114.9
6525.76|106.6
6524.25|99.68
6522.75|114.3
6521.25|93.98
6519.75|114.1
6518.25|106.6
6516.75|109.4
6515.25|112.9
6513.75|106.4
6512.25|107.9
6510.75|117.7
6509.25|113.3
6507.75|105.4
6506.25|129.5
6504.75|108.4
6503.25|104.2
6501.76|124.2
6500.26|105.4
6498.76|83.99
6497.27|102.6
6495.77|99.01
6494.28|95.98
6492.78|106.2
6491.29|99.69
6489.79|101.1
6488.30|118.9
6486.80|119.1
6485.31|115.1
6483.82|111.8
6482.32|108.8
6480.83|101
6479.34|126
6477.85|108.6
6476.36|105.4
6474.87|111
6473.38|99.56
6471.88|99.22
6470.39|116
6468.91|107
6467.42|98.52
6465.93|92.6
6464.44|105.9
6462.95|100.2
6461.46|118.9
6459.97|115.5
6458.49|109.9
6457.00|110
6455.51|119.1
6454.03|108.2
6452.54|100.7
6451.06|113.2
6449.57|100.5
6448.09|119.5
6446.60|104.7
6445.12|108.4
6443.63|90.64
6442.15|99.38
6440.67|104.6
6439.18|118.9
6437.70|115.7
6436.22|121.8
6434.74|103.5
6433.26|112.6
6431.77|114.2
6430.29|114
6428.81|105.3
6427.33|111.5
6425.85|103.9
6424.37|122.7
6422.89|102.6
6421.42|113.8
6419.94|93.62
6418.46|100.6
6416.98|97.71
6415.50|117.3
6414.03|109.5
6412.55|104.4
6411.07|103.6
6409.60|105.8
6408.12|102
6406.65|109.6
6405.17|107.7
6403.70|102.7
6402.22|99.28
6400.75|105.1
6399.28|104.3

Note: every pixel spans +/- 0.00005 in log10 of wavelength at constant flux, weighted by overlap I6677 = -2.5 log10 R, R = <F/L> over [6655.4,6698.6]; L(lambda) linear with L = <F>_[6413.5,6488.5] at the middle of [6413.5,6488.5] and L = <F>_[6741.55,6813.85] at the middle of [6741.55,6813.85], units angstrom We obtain 0.03 mag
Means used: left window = 109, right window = 109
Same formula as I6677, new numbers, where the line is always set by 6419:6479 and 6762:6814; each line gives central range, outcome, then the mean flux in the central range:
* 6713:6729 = 0.069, 102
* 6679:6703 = 0.065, 103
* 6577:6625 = -0.034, 112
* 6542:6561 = 0.025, 106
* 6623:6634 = -0.064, 115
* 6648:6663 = 0.090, 100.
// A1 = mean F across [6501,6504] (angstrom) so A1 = 114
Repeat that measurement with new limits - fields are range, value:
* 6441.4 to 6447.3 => 101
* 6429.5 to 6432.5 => 114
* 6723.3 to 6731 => 104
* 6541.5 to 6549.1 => 103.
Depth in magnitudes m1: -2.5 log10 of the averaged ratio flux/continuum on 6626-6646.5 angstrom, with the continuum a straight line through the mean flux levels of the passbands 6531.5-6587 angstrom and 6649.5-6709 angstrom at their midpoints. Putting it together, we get -0.09 mag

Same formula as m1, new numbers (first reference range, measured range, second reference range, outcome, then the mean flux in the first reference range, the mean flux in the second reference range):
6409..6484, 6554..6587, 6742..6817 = 0.03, 108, 109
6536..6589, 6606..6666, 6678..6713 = -0.08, 106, 99.2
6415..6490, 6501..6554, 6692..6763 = -0.03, 109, 102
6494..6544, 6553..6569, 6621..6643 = 0.03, 109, 114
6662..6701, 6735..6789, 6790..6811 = 0.02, 106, 112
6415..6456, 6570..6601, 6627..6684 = -0.01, 108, 108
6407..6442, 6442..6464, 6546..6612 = 0.01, 109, 110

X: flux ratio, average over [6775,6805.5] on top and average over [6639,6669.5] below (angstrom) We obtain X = 1.03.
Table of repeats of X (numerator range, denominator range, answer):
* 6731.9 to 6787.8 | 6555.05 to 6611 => 0.98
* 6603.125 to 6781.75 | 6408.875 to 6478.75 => 0.99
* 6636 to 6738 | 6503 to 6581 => 0.95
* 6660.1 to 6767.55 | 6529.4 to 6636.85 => 0.94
